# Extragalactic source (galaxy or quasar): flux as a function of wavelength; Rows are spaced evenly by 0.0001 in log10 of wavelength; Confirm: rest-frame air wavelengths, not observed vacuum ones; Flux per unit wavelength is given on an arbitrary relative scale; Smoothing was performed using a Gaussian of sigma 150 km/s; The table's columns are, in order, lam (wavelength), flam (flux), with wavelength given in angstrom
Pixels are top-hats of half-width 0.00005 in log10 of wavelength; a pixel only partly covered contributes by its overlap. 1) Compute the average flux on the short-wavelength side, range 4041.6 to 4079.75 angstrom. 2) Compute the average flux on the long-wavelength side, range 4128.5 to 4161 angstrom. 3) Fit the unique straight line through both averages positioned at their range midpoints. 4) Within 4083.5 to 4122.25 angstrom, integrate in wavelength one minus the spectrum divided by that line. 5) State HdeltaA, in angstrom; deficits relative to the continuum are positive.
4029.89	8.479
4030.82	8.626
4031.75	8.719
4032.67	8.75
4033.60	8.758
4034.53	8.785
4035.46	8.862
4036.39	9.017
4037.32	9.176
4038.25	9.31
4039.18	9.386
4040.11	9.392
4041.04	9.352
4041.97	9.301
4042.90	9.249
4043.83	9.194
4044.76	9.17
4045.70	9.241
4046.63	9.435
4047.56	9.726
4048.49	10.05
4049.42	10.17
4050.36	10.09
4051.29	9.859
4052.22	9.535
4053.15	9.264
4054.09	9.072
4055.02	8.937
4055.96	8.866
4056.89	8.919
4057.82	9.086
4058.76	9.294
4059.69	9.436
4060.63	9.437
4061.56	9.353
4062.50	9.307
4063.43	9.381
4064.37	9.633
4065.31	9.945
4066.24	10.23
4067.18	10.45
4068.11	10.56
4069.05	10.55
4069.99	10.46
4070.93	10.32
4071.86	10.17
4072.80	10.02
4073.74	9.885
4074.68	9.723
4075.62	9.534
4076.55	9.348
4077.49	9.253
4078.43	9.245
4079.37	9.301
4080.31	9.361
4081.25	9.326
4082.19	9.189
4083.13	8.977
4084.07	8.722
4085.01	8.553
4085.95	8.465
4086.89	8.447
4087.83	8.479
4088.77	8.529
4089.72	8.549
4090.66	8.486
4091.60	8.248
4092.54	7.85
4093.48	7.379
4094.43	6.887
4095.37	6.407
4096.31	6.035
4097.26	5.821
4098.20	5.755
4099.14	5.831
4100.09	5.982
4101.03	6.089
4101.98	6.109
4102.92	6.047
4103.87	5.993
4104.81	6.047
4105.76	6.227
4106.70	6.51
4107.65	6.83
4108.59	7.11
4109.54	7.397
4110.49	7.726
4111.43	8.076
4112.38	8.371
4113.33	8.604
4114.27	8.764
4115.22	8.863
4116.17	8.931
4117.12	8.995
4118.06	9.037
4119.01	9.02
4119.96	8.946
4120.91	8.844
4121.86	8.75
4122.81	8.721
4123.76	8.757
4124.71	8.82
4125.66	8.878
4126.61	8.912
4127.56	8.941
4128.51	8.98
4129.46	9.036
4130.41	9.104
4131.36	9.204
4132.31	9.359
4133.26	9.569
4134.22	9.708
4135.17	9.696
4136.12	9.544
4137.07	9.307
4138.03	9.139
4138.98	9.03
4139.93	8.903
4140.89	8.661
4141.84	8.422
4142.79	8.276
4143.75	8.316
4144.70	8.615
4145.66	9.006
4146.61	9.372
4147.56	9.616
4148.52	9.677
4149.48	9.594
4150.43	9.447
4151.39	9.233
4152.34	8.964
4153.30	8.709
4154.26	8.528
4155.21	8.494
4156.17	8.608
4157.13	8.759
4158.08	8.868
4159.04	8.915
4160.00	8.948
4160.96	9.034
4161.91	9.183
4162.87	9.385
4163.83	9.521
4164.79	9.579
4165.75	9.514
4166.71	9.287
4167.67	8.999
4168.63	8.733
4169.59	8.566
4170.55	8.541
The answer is 7.15 angstrom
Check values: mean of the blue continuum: 9.61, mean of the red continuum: 9.05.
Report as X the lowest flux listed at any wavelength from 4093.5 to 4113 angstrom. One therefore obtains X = 5.755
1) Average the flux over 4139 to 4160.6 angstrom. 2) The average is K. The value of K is 8.91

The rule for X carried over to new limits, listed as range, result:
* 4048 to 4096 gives 6.407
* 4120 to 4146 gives 8.276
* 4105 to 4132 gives 6.227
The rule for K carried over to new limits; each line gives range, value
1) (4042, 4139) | 8.72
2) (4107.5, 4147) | 8.79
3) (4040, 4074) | 9.63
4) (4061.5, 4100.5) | 8.75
